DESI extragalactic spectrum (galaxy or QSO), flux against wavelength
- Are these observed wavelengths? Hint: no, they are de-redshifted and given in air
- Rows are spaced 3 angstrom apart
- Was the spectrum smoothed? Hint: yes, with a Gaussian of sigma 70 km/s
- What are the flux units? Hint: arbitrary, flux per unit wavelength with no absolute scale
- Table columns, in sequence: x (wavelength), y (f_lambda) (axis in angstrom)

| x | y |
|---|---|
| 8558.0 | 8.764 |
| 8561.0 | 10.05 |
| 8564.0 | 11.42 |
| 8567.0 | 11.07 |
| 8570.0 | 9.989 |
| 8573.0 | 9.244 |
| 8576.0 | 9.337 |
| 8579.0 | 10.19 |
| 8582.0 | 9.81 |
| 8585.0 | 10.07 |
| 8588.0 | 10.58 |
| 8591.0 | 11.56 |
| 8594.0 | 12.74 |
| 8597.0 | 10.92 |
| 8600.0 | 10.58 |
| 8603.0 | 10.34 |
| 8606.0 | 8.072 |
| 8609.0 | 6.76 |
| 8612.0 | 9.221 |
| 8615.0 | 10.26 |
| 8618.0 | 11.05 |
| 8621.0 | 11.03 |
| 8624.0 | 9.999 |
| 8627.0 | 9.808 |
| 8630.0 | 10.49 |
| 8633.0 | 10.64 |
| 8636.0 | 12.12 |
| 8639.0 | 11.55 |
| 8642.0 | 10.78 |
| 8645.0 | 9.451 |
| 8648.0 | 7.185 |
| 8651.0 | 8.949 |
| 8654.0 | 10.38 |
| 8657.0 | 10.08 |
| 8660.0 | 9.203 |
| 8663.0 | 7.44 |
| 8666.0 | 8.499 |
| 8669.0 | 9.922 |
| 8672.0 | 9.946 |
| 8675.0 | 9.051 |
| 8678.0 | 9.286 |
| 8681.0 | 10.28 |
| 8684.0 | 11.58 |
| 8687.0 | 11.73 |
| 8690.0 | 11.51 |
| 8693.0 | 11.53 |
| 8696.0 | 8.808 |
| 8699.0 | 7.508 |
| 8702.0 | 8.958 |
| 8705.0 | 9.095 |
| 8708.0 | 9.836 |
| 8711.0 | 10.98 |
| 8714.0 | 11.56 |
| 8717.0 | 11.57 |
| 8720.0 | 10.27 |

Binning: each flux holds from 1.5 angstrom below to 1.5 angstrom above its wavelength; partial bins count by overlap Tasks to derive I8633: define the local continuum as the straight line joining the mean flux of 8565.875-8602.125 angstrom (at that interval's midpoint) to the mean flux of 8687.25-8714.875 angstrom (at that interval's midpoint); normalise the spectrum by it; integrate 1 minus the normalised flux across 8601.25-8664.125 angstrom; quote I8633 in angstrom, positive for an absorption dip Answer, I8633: 3.2 angstrom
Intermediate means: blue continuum 10.5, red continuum 10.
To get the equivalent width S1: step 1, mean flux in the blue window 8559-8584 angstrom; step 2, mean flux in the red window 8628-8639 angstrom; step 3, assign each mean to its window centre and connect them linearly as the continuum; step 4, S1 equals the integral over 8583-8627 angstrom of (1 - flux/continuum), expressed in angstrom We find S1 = 1.7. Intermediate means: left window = 10.1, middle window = 10.2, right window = 11.1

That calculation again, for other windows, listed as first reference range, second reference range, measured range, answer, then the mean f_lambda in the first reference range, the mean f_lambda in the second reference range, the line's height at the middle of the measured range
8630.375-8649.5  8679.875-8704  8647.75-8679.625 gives 3.4 angstrom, 10.3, 10.2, 10.3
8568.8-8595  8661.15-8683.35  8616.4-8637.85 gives -2.0 angstrom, 10.4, 9.29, 9.82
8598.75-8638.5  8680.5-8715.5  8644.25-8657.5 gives 1.3 angstrom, 10.1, 10.3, 10.2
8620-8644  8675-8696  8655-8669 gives 2.3 angstrom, 10.8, 10.7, 10.7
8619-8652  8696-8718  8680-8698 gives -1.7 angstrom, 10.2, 9.82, 9.92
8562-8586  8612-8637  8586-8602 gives -1.4 angstrom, 10.1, 10.6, 10.3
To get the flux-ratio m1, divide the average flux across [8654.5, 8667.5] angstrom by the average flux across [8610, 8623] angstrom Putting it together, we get 0.87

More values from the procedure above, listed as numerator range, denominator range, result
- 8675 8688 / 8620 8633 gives 1.01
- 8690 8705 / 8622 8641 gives 0.87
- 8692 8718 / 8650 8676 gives 1.07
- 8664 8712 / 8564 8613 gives 0.98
